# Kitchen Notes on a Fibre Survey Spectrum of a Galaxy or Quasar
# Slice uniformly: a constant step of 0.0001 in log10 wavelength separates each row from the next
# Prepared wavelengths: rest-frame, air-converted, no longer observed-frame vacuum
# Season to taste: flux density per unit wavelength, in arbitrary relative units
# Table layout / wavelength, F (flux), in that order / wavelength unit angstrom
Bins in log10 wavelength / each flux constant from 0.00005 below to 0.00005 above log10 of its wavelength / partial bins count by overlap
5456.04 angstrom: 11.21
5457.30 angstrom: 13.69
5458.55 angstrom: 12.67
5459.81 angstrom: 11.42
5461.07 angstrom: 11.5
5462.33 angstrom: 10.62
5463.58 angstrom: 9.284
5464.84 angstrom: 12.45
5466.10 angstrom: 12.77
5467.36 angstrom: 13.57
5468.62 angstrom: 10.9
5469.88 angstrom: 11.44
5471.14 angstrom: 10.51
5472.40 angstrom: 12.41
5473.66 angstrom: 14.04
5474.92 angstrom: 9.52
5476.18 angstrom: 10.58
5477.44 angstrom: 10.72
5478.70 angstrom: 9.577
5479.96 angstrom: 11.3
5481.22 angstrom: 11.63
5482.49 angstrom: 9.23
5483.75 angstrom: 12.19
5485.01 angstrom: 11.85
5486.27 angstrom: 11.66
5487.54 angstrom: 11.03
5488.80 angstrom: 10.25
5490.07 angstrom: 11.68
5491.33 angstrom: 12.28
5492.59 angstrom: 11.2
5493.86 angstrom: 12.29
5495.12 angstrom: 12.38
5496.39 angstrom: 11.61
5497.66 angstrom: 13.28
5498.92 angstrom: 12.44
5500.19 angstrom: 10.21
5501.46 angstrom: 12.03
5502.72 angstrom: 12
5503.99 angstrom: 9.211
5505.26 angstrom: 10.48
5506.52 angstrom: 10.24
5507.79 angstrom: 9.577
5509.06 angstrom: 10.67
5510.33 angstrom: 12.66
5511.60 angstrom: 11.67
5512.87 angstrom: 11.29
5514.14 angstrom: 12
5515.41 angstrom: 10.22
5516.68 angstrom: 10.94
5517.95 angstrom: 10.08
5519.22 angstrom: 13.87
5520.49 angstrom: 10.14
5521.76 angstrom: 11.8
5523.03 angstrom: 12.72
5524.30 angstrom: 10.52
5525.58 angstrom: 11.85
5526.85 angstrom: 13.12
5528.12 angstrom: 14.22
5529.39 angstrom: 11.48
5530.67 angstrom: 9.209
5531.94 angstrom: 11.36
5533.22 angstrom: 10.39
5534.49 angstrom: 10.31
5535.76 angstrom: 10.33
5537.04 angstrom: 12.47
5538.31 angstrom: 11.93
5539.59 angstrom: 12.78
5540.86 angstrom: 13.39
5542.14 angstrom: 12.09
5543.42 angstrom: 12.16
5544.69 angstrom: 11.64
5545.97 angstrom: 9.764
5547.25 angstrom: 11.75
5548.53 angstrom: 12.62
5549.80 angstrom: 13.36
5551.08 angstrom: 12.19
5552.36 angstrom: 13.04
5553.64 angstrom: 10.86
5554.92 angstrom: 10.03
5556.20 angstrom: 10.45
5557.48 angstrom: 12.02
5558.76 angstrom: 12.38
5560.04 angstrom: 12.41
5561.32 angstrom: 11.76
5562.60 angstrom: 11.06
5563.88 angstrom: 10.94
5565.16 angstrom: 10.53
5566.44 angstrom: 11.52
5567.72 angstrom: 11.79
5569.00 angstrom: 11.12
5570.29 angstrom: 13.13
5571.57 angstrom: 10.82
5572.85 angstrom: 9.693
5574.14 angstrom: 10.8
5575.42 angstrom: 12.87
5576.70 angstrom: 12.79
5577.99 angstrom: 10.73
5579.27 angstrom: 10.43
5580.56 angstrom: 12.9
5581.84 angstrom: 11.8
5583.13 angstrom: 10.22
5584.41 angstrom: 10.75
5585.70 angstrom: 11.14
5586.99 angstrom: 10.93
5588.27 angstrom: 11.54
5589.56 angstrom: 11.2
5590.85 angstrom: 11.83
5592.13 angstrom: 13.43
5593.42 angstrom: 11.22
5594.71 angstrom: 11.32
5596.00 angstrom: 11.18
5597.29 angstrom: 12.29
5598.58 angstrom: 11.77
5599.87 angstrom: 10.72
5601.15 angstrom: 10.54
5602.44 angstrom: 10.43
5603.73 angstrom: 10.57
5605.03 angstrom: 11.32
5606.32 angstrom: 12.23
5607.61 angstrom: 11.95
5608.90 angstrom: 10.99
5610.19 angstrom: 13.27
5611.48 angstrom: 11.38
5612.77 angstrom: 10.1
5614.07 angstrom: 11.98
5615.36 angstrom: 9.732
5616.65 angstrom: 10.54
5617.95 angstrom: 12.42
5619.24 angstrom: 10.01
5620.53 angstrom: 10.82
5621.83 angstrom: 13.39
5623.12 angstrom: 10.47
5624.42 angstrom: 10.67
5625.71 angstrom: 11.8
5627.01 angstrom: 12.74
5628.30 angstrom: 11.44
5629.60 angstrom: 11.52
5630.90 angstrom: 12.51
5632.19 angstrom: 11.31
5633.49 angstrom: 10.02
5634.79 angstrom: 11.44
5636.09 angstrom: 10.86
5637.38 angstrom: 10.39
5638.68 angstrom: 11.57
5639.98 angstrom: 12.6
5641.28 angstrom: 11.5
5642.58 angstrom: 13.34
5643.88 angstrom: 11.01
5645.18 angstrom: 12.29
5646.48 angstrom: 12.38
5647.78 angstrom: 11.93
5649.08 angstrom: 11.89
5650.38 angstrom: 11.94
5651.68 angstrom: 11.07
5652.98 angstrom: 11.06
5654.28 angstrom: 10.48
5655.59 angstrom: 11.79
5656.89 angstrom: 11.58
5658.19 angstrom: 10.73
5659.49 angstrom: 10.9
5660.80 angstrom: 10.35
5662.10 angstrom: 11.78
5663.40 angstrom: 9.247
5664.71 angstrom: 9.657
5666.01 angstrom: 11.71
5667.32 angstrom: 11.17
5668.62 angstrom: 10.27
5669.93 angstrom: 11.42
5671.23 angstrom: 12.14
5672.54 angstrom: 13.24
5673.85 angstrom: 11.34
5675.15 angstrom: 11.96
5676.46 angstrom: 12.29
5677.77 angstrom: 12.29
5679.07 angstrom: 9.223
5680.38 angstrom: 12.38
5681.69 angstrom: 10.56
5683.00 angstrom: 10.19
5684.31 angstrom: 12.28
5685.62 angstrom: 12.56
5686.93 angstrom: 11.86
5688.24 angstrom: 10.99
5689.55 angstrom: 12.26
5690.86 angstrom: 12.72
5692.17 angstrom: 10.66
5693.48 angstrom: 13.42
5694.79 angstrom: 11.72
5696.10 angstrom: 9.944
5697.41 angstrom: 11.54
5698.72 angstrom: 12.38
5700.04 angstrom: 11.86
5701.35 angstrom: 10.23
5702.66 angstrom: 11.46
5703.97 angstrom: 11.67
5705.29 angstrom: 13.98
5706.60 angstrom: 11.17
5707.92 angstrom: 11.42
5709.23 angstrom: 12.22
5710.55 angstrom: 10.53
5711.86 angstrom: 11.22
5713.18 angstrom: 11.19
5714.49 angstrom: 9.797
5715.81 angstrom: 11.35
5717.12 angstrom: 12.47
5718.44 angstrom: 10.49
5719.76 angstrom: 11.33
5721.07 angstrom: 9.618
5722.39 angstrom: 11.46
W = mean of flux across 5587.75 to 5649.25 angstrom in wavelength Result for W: 11.5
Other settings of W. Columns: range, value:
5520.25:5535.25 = 11.5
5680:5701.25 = 11.7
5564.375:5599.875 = 11.5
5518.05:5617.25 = 11.5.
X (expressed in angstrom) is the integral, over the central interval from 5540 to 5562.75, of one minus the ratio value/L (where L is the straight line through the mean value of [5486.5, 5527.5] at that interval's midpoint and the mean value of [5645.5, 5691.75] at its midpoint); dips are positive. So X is -0.9 angstrom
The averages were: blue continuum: 11.4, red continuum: 11.4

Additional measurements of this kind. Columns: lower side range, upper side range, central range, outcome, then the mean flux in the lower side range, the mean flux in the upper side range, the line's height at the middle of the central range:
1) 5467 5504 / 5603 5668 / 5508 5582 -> -1.1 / 11.5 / 11.4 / 11.4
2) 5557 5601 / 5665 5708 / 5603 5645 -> 0.4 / 11.5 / 11.6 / 11.5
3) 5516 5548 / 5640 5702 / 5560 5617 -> 1.0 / 11.6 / 11.5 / 11.6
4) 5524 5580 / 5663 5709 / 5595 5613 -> 0.3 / 11.6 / 11.5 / 11.6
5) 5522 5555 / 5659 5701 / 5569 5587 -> 0.5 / 11.8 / 11.4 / 11.7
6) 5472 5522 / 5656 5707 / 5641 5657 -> -0.4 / 11.3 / 11.5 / 11.4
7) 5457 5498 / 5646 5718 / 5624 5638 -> 0.1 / 11.5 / 11.4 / 11.5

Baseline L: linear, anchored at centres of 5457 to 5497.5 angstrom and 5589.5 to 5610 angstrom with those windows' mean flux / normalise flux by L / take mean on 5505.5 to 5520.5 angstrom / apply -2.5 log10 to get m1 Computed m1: 0.03 mag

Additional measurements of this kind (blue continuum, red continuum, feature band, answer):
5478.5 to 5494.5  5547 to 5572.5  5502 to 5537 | 0.02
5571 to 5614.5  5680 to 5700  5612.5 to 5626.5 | 0.03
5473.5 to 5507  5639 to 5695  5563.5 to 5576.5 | 0.00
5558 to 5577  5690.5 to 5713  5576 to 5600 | 0.01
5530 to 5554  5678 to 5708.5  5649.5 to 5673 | 0.05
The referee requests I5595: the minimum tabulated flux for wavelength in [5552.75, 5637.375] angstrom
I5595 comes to 9.693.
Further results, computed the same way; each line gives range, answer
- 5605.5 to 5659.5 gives 9.732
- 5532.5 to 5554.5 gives 9.764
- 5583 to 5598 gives 10.22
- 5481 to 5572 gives 9.209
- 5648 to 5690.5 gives 9.223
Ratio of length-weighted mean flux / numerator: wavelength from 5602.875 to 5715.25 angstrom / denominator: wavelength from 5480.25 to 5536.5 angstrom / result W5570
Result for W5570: 1.01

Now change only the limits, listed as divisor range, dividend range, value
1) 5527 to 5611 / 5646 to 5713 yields 0.99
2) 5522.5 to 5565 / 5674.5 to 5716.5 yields 0.99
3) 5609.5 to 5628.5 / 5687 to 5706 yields 1.03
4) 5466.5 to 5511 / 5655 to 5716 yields 1.01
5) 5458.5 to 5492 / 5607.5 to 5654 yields 1.01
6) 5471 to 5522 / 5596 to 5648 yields 1.01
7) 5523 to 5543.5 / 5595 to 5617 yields 0.96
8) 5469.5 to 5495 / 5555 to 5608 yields 1.01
